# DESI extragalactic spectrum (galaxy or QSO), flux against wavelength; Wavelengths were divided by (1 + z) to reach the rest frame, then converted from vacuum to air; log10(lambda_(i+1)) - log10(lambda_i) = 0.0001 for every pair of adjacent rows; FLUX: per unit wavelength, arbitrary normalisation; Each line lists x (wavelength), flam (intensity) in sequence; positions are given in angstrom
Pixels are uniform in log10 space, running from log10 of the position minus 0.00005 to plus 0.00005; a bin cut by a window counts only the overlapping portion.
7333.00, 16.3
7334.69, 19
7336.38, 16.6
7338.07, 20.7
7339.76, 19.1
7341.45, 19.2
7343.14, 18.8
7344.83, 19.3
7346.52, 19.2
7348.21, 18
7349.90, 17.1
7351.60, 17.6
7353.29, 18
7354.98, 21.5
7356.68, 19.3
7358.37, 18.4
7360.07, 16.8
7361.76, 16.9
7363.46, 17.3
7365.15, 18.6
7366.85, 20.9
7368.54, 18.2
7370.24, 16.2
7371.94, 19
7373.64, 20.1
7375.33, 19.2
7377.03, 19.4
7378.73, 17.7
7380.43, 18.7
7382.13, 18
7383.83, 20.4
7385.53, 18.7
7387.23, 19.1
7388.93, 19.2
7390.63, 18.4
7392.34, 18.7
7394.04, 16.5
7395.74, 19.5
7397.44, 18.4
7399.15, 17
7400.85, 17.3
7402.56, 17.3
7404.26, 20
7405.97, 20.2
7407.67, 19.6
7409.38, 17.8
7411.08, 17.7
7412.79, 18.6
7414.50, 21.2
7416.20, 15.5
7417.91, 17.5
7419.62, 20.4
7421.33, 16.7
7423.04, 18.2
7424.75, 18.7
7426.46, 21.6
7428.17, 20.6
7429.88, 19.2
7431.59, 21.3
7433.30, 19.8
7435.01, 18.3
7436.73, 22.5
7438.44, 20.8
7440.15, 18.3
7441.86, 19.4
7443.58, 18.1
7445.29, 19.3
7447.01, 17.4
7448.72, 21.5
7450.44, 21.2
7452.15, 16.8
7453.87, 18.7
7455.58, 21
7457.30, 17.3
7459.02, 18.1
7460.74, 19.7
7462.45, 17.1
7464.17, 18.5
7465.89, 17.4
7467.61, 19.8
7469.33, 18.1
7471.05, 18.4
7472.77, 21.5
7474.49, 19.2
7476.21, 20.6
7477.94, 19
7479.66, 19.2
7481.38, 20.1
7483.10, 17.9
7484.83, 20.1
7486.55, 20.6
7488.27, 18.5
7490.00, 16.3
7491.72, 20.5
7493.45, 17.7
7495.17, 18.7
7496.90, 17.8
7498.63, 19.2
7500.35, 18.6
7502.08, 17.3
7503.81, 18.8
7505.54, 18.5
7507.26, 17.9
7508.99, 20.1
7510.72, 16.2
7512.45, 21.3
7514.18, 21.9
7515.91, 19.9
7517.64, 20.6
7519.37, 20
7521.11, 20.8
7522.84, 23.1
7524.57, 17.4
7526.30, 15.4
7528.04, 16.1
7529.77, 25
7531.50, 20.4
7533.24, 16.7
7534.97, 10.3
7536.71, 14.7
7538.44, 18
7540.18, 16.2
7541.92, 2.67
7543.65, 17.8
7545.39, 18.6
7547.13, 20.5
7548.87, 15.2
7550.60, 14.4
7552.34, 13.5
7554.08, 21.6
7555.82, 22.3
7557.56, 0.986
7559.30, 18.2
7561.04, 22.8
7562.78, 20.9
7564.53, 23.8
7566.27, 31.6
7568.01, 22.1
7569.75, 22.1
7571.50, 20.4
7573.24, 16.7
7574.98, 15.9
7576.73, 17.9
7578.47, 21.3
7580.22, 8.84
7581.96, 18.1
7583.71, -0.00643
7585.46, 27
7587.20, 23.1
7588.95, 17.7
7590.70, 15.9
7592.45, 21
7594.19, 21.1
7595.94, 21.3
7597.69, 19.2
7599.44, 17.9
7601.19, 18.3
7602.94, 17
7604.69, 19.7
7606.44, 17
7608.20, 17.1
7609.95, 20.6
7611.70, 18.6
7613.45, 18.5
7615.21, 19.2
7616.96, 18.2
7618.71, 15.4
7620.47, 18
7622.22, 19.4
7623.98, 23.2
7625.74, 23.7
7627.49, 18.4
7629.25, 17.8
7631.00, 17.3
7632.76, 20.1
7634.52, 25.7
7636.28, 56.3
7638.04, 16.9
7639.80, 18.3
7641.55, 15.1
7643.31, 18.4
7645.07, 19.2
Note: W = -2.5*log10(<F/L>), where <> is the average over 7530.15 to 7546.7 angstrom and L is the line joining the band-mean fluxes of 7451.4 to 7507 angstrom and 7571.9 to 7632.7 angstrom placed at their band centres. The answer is 0.20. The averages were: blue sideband 18.8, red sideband 18.3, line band 15.5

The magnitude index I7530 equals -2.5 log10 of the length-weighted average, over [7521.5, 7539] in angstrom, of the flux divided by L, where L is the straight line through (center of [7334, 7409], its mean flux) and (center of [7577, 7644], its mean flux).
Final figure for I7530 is 0.082 mag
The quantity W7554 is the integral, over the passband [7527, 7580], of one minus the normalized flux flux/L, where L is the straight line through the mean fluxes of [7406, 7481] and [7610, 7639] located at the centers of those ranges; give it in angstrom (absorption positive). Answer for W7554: 7.2 angstrom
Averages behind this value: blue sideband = 19.1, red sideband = 21.6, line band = 17.8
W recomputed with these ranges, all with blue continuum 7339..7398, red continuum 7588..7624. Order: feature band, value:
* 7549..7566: 0.04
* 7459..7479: -0.02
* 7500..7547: 0.04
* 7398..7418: 0.02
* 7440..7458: -0.02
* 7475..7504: -0.01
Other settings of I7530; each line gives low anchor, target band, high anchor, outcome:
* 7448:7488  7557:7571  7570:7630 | -0.12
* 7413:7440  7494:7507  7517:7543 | -0.04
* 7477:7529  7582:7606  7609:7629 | 0.05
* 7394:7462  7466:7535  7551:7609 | -0.02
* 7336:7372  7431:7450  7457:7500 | -0.05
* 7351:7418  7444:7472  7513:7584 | -0.03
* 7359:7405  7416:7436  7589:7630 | -0.03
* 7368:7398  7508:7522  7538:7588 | -0.12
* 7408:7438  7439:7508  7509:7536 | 0.01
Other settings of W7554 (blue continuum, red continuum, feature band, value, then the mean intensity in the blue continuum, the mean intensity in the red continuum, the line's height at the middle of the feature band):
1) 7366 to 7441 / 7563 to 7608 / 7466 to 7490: -0.42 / 18.9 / 19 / 18.9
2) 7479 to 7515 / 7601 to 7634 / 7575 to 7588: 1.64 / 18.9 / 18.9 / 18.9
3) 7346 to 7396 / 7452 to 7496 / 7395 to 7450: -1.01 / 18.5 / 18.9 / 18.7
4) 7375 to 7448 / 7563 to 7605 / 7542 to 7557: 1.75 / 18.9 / 19.1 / 19.1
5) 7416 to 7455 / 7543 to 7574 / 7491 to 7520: 0.11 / 19.3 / 19.1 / 19.2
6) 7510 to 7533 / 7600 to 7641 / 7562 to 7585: 1.84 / 19.8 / 20.6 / 20.2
